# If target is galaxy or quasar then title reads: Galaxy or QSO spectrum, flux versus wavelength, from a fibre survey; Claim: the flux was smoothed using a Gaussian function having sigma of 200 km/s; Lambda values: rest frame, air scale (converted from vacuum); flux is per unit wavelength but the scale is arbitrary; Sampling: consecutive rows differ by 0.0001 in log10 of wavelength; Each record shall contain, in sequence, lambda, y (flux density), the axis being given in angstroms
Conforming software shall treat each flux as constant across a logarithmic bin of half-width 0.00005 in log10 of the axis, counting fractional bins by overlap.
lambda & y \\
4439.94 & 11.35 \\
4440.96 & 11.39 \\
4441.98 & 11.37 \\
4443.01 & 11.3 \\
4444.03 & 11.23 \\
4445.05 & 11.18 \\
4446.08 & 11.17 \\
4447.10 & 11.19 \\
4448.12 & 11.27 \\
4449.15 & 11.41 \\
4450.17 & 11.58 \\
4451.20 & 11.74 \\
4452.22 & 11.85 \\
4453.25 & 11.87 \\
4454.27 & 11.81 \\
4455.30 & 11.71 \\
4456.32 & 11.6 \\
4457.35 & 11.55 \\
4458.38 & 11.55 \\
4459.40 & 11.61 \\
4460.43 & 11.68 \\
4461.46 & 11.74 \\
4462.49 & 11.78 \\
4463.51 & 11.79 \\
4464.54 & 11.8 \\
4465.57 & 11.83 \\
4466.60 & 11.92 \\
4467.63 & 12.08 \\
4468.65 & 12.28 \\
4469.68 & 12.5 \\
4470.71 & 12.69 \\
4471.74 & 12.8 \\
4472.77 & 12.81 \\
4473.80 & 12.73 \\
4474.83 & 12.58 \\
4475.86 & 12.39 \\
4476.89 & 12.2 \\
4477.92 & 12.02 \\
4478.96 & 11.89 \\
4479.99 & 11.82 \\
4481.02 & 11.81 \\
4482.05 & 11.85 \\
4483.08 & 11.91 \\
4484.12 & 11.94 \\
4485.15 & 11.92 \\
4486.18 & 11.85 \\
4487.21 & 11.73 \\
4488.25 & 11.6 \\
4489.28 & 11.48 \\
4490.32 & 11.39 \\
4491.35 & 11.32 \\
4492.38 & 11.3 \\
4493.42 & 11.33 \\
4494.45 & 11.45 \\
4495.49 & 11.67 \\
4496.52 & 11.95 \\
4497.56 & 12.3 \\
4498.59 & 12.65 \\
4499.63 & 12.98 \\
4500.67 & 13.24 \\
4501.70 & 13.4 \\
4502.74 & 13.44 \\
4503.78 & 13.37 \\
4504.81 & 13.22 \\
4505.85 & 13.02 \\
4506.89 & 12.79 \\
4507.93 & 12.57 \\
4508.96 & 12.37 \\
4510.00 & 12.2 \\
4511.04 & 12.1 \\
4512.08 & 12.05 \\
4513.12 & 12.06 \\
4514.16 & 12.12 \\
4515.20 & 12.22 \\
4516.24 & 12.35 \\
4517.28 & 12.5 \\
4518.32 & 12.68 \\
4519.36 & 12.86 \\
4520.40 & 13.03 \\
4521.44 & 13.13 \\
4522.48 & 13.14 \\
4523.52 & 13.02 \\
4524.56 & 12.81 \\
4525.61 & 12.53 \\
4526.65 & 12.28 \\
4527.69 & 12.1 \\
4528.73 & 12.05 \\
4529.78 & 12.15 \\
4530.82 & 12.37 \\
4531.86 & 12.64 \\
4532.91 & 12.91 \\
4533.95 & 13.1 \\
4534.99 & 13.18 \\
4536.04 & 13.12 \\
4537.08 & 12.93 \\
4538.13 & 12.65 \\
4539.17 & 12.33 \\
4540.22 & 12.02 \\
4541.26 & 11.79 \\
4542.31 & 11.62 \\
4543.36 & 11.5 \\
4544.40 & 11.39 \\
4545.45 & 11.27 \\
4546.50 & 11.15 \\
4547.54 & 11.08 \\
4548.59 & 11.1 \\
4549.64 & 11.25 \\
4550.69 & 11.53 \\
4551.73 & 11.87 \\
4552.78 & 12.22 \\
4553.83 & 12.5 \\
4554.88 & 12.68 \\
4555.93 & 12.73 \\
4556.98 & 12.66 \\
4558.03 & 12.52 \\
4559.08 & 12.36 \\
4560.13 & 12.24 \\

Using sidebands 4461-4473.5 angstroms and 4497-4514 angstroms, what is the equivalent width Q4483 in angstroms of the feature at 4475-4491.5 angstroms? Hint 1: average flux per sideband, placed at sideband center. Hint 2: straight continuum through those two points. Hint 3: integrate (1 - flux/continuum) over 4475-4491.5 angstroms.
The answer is 0.7 angstroms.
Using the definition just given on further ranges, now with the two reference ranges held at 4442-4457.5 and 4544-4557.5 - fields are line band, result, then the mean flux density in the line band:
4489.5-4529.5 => -2.6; 12.4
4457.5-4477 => -1.0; 12.1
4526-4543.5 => -1.0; 12.4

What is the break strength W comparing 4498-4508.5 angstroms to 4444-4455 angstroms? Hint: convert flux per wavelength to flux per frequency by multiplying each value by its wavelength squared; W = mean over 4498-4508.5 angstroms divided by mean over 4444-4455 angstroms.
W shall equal 1.16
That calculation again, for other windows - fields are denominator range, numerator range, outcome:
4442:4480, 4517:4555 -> 1.07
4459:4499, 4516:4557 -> 1.06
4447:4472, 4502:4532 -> 1.09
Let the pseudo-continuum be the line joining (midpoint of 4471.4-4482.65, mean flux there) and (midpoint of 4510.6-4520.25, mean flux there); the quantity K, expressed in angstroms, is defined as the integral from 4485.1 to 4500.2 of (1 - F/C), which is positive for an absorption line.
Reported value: 0.6 angstroms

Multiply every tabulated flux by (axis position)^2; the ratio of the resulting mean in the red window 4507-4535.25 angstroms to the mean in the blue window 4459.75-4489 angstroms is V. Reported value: 1.06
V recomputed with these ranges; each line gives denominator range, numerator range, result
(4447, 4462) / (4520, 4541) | 1.13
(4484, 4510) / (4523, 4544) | 1.03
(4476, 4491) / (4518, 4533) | 1.09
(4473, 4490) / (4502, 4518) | 1.06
